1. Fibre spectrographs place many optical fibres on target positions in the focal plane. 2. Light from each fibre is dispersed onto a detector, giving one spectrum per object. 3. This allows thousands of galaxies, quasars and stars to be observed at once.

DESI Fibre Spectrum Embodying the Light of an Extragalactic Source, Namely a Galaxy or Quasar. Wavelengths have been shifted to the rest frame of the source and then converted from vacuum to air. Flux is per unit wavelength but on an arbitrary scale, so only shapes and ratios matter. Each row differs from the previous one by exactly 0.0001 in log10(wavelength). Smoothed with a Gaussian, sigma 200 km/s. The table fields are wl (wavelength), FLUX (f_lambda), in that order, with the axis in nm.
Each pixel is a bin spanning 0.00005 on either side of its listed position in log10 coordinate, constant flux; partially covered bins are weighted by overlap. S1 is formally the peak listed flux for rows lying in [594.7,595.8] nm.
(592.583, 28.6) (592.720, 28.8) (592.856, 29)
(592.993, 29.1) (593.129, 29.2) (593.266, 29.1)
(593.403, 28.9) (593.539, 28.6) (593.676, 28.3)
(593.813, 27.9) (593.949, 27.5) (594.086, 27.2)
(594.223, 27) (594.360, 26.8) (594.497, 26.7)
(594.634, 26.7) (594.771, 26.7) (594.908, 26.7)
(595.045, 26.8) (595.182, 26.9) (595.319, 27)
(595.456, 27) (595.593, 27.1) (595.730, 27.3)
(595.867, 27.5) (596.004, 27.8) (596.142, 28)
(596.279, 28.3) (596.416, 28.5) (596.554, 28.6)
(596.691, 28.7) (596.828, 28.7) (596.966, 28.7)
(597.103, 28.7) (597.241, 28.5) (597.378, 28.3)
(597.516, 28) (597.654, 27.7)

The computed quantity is 27.3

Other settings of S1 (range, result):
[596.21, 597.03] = 28.7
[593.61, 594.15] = 28.3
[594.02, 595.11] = 27.2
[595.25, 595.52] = 27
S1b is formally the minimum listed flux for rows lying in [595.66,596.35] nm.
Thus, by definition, 27.3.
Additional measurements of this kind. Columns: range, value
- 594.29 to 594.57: 26.7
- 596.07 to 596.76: 28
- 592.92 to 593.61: 28.6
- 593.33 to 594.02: 27.5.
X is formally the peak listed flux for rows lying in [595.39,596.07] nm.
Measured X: 27.8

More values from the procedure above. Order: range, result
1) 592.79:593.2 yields 29.2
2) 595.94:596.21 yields 28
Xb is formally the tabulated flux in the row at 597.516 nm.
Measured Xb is 28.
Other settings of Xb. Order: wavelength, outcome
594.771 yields 26.7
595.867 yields 27.5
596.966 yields 28.7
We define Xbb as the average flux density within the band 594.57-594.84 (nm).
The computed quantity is 26.7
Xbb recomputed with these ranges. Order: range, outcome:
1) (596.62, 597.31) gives 28.7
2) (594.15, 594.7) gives 26.8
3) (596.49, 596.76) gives 28.7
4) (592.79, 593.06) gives 29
